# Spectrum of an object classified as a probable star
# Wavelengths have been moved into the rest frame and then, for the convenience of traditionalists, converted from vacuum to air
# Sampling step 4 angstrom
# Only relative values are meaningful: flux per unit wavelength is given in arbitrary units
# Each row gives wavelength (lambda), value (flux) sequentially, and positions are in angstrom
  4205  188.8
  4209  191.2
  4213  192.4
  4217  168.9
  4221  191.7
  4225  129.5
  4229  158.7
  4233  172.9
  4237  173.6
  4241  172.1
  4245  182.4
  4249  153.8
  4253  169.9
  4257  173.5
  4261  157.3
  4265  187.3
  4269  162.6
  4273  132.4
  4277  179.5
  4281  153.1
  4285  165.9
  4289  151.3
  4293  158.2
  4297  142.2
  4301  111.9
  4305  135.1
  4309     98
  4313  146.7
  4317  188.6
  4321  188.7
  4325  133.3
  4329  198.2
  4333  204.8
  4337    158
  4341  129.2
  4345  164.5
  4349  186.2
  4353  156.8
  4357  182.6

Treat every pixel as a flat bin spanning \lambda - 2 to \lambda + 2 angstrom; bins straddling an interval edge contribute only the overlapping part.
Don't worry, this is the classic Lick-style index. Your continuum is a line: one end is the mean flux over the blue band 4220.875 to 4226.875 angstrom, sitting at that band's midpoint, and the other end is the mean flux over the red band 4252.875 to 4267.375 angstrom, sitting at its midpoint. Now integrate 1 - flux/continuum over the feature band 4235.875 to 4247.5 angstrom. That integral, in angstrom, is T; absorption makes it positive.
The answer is -1.0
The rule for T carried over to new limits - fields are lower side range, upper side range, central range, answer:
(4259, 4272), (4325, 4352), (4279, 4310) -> 5.0 angstrom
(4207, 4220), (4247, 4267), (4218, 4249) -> 1.6 angstrom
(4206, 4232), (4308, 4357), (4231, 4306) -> 4.1 angstrom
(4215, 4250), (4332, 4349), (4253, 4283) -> 0.4 angstrom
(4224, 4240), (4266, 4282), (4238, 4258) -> -1.2 angstrom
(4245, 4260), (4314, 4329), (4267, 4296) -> 2.1 angstrom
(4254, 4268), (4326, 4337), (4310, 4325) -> 1.7 angstrom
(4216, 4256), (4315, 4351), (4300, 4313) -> 3.9 angstrom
